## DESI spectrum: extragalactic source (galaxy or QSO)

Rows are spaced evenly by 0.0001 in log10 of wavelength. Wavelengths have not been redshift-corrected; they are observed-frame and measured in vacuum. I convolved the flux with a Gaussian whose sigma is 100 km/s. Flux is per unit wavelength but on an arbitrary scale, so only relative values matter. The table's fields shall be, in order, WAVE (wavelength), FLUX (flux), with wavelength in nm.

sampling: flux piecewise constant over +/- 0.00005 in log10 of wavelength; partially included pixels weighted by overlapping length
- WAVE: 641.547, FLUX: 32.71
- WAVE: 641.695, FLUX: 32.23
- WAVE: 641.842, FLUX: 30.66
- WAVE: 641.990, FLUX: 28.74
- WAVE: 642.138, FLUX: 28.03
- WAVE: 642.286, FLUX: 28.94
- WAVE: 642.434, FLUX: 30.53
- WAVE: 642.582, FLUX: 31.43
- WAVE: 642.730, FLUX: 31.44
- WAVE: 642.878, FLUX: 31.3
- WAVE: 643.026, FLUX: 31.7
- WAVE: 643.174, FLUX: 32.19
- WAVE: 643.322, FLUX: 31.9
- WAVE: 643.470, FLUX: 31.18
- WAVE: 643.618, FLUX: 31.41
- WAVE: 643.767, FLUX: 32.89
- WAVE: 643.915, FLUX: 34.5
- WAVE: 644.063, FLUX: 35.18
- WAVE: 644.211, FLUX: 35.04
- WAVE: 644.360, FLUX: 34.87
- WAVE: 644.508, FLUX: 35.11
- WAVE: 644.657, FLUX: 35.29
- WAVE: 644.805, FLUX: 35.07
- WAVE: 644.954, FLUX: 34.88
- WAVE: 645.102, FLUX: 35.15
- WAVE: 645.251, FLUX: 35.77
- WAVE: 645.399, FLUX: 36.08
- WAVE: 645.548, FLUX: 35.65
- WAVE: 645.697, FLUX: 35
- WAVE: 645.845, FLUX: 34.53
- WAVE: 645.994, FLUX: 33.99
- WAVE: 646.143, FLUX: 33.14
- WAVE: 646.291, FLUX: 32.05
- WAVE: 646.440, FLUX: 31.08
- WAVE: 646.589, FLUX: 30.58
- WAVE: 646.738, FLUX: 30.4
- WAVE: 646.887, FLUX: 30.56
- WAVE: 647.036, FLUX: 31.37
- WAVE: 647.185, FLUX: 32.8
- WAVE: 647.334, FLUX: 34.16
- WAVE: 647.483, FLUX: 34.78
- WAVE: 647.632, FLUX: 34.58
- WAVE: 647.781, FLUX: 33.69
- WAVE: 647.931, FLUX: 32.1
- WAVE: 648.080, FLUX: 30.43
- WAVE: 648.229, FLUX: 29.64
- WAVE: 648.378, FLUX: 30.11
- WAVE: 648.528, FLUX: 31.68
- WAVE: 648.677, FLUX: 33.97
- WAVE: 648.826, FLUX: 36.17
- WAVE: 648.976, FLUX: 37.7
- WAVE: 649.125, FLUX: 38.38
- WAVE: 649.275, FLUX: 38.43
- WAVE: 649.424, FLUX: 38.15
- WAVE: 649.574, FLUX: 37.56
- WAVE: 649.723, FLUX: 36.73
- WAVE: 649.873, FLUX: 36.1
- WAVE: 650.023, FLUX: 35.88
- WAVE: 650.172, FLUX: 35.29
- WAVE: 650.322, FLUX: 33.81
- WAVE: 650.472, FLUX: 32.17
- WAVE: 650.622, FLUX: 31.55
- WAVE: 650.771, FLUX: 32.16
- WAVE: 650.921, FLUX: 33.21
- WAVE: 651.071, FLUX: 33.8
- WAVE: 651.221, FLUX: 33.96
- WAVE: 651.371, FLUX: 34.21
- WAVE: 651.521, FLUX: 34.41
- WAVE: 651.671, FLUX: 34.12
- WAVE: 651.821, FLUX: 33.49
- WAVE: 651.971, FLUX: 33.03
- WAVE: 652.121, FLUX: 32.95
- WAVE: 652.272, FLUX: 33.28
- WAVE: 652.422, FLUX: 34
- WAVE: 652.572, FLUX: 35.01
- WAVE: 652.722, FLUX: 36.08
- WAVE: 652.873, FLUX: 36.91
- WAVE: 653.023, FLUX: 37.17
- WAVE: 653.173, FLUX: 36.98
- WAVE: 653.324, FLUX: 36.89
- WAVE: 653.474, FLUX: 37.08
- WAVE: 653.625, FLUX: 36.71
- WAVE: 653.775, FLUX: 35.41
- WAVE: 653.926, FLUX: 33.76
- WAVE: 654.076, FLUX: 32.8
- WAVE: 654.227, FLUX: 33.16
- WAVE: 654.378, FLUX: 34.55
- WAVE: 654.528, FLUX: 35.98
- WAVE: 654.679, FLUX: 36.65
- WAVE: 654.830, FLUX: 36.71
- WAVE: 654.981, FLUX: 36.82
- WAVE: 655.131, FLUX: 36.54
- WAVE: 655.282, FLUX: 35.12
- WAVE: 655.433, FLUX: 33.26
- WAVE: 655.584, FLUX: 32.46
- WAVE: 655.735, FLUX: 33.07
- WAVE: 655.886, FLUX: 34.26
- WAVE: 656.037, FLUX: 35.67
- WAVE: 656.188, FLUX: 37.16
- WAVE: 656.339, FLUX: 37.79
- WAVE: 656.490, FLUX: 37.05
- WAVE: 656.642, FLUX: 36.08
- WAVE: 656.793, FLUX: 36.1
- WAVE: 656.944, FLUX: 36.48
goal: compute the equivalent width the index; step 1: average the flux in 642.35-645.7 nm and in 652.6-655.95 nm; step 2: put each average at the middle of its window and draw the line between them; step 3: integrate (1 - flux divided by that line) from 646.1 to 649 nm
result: 0.15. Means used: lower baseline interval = 33.6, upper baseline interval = 35.4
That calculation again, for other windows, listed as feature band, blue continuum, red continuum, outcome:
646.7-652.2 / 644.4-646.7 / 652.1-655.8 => 0.12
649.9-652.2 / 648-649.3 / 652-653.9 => 0.08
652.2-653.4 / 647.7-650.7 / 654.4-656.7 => -0.02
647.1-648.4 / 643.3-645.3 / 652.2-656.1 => 0.08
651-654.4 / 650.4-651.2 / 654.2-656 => -0.11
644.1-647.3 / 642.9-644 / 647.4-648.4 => -0.15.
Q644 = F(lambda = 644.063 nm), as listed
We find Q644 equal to 35.18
